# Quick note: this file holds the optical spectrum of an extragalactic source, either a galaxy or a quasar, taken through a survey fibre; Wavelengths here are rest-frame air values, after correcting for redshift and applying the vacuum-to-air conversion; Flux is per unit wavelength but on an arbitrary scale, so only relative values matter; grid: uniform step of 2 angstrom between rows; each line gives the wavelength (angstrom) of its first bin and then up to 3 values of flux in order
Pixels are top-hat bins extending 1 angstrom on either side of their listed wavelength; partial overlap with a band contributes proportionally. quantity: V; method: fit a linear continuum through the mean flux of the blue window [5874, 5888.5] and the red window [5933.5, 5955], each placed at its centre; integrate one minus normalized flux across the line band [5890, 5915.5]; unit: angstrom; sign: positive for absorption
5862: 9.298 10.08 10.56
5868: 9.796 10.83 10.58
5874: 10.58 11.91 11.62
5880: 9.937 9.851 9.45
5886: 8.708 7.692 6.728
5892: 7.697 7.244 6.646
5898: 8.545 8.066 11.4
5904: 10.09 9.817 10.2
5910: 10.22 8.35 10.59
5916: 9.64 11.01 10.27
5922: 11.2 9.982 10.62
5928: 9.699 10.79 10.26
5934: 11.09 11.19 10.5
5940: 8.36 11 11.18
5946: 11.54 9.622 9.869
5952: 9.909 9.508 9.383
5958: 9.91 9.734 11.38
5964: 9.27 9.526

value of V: 2.8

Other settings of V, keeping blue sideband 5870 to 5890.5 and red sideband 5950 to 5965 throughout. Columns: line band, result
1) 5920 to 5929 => -0.5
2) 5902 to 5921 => -0.5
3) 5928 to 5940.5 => -0.7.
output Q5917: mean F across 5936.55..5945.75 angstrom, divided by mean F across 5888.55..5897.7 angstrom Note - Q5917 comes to 1.44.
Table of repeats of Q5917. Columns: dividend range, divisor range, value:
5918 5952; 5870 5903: 1.13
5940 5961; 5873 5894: 1.08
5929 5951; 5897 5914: 1.09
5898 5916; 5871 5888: 0.96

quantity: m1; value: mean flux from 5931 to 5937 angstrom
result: 10.8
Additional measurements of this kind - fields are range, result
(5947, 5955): 9.73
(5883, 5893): 8.05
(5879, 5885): 9.75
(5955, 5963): 10.1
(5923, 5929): 10.1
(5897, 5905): 9.53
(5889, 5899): 7.37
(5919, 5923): 10.7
